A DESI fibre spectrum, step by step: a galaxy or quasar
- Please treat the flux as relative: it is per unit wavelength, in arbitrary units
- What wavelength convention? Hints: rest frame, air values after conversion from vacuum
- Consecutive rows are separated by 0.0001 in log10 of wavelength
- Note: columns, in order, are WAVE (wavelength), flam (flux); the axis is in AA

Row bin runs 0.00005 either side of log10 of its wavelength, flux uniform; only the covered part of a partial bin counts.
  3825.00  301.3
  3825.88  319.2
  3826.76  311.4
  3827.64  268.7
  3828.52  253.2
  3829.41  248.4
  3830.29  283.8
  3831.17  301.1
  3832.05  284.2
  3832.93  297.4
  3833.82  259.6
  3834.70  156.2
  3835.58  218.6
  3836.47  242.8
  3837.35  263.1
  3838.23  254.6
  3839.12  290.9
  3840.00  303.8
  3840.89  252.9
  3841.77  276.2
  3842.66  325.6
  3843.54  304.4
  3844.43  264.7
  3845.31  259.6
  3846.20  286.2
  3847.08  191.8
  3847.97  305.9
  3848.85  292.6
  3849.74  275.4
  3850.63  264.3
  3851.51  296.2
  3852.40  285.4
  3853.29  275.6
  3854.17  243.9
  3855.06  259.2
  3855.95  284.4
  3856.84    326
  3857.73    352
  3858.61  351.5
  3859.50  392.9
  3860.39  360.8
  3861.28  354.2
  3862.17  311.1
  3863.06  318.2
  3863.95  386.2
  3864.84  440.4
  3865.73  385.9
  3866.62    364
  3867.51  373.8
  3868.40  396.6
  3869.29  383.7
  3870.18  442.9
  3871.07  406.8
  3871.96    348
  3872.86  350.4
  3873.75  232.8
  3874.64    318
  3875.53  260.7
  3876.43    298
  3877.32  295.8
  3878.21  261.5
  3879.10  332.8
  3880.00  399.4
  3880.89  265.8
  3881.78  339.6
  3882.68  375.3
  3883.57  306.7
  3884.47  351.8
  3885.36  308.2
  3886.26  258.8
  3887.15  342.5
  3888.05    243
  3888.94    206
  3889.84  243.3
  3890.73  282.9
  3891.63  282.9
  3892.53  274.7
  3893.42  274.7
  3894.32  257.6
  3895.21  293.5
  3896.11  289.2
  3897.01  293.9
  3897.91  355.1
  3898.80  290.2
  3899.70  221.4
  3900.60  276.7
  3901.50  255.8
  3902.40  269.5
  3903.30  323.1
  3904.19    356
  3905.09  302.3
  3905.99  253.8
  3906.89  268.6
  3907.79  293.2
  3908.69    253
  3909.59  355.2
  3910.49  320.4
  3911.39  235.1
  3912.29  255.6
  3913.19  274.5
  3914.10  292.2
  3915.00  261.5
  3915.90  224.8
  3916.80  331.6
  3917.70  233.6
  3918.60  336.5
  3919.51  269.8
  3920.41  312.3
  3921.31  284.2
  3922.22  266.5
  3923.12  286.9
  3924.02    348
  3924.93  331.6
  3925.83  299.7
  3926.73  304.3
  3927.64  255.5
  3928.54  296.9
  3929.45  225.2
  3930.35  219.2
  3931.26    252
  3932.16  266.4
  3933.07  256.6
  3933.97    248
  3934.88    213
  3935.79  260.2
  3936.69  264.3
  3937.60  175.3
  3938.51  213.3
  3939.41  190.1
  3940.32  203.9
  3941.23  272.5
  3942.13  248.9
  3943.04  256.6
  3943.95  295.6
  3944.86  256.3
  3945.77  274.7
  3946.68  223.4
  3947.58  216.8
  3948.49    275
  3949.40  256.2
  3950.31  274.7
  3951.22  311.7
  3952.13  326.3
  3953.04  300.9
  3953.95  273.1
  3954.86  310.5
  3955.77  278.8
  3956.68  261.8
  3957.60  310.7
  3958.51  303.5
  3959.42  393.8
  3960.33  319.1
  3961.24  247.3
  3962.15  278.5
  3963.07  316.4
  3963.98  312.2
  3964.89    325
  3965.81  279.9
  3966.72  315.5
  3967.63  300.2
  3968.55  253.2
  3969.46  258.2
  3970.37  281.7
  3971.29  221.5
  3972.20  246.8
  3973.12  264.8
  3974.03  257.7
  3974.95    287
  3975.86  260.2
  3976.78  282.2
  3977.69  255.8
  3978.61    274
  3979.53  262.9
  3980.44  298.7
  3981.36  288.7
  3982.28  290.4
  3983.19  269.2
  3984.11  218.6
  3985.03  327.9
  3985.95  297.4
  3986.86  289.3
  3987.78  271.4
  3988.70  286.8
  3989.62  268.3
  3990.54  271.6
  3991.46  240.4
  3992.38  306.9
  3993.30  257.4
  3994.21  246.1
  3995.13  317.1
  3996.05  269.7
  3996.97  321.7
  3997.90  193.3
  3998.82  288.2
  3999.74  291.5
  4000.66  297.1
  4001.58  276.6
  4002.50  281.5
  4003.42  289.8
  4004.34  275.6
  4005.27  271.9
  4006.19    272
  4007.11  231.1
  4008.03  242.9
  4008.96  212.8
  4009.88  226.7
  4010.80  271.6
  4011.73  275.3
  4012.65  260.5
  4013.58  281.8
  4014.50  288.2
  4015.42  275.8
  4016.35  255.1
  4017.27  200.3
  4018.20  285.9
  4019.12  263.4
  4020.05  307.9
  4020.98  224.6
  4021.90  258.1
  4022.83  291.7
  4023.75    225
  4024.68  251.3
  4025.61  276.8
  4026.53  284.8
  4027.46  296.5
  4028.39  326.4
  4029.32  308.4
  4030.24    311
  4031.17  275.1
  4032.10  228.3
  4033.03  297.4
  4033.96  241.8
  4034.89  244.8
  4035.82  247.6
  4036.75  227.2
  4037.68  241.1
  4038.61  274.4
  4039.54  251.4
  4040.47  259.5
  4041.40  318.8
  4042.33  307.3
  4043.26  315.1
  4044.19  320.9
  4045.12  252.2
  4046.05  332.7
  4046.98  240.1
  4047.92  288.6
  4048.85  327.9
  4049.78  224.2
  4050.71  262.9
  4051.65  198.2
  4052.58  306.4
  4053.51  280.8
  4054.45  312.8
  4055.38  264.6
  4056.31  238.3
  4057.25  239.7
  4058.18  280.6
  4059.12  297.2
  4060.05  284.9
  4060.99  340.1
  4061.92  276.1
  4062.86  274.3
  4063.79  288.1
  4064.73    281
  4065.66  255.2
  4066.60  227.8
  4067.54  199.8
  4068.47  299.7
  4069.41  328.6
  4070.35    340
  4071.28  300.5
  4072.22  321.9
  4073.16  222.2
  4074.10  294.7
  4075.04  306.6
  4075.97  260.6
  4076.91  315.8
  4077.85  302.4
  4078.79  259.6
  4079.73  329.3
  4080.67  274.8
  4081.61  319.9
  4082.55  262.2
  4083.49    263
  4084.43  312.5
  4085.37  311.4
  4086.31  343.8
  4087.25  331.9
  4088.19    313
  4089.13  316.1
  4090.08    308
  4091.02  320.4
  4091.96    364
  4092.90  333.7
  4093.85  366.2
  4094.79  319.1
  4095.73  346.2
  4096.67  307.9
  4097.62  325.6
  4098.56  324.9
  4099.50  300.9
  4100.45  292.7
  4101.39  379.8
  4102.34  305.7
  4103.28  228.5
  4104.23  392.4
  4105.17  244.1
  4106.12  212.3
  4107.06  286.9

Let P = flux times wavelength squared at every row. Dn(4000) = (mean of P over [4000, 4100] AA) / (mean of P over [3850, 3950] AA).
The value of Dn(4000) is 1.0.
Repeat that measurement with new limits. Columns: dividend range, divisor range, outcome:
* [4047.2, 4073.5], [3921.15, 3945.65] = 1.14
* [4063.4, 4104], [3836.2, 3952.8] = 1.15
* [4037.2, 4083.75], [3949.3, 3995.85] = 1.04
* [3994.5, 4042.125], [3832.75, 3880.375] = 0.94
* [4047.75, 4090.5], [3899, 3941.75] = 1.14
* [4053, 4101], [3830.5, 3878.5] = 1.09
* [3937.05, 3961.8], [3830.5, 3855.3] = 1.06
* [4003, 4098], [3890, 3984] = 1.08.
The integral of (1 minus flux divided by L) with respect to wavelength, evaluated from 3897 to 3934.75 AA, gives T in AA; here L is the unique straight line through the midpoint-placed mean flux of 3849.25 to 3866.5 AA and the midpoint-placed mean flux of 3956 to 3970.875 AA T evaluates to 3.4 AA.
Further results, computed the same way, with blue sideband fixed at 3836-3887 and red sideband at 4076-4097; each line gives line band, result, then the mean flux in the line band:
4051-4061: 1.28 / 273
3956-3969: 0.56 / 301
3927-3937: 2.01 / 251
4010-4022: 1.90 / 264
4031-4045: 1.98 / 269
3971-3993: 2.91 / 273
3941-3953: 1.72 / 270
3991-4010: 2.80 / 268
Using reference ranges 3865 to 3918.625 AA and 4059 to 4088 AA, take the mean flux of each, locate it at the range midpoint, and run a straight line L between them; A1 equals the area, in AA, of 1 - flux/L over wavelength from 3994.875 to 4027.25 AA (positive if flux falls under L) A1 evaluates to 3.16 AA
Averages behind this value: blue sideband 303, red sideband 291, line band 267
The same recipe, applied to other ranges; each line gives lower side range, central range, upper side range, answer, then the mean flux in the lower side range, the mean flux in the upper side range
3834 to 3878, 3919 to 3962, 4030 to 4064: 3.3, 308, 275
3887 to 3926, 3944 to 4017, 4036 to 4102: 3.0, 284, 293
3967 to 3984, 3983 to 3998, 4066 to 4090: -0.2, 269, 294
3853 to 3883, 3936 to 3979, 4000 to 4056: 4.0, 338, 271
